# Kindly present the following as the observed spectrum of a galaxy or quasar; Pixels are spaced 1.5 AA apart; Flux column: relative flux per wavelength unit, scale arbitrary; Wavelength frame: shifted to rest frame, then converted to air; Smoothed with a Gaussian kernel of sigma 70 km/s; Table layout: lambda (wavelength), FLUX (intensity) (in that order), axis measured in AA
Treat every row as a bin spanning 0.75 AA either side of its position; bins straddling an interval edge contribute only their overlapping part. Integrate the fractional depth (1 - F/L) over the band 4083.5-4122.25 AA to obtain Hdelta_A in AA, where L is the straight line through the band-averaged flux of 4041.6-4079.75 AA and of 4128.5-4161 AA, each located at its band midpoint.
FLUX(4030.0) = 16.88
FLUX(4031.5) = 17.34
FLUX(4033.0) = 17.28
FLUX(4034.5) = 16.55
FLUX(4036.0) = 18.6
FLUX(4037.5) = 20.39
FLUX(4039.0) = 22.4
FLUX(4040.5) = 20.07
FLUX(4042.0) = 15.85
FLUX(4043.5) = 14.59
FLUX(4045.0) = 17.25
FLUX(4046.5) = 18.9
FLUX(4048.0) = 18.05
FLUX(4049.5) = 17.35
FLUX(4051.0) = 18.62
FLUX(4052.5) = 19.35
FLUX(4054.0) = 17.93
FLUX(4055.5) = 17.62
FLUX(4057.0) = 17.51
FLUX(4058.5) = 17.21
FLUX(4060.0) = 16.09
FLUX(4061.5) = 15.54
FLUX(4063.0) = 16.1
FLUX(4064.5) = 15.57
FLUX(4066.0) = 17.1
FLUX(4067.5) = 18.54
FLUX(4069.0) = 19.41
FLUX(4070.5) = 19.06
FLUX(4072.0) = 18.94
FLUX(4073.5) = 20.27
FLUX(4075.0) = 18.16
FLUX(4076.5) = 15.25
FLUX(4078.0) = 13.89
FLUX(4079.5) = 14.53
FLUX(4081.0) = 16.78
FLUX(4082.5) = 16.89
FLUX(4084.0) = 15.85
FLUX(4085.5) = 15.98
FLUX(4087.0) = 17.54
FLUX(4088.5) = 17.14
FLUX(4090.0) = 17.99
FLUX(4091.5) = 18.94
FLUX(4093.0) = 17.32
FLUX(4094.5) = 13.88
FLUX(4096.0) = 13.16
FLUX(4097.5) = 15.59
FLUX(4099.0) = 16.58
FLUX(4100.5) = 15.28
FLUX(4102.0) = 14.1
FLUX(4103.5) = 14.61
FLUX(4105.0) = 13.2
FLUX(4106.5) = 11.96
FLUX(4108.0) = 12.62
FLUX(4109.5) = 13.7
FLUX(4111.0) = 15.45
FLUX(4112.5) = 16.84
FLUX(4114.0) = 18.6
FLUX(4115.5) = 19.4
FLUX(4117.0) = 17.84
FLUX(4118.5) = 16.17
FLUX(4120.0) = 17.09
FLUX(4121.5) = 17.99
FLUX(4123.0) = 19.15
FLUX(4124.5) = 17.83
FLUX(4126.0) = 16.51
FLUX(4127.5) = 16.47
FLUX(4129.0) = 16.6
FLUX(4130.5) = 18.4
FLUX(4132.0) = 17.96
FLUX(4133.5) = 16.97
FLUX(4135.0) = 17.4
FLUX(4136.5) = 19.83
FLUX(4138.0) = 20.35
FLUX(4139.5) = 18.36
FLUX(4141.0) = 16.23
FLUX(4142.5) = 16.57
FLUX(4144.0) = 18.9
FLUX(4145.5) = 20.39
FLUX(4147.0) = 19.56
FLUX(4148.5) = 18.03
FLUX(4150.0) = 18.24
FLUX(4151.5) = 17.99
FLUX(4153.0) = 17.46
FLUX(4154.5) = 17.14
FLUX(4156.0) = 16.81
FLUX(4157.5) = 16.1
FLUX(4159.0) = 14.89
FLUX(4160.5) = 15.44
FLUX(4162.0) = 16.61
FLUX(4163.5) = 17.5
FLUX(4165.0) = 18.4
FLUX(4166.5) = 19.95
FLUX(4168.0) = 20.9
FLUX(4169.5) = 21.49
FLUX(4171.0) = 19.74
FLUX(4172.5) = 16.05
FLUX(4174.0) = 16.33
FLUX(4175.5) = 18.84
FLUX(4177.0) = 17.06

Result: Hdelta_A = 3.5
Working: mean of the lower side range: 17.3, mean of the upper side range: 17.7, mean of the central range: 16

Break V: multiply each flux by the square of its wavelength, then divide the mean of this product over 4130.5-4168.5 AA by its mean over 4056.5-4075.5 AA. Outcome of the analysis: 1.06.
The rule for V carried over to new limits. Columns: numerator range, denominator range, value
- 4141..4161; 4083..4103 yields 1.12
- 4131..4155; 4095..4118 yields 1.22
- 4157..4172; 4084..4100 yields 1.15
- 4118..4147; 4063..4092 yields 1.07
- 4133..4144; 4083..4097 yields 1.13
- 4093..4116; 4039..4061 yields 0.87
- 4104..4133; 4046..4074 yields 0.95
